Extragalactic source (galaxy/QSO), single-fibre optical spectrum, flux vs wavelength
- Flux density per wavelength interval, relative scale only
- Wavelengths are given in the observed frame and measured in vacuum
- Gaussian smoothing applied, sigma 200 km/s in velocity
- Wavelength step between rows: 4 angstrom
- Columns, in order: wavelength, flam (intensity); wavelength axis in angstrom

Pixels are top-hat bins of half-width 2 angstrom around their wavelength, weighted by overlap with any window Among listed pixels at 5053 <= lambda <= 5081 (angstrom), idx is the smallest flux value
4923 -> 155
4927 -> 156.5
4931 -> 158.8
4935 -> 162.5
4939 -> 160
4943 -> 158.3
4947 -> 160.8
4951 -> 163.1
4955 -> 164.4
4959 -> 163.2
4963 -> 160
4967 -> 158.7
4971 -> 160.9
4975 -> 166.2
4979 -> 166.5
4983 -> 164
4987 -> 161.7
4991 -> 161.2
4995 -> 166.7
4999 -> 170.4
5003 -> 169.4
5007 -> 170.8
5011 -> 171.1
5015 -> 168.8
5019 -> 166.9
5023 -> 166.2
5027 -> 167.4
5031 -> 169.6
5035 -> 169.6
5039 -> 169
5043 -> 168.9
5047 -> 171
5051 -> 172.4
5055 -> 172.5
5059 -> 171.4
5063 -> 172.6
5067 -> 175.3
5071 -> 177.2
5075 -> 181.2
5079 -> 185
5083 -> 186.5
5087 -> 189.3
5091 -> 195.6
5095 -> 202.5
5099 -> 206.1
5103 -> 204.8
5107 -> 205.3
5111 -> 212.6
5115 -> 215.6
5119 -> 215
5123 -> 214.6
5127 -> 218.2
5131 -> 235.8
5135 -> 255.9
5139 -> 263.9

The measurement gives 171.4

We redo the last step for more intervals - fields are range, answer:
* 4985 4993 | 161.2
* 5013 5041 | 166.2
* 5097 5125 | 204.8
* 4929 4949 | 158.3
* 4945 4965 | 160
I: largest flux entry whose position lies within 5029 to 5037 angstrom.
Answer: 169.6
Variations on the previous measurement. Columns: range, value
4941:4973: 164.4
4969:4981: 166.5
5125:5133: 235.8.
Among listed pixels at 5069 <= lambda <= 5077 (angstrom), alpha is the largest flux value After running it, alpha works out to 181.2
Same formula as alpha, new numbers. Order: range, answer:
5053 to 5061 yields 172.5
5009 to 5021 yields 171.1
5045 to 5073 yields 177.2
